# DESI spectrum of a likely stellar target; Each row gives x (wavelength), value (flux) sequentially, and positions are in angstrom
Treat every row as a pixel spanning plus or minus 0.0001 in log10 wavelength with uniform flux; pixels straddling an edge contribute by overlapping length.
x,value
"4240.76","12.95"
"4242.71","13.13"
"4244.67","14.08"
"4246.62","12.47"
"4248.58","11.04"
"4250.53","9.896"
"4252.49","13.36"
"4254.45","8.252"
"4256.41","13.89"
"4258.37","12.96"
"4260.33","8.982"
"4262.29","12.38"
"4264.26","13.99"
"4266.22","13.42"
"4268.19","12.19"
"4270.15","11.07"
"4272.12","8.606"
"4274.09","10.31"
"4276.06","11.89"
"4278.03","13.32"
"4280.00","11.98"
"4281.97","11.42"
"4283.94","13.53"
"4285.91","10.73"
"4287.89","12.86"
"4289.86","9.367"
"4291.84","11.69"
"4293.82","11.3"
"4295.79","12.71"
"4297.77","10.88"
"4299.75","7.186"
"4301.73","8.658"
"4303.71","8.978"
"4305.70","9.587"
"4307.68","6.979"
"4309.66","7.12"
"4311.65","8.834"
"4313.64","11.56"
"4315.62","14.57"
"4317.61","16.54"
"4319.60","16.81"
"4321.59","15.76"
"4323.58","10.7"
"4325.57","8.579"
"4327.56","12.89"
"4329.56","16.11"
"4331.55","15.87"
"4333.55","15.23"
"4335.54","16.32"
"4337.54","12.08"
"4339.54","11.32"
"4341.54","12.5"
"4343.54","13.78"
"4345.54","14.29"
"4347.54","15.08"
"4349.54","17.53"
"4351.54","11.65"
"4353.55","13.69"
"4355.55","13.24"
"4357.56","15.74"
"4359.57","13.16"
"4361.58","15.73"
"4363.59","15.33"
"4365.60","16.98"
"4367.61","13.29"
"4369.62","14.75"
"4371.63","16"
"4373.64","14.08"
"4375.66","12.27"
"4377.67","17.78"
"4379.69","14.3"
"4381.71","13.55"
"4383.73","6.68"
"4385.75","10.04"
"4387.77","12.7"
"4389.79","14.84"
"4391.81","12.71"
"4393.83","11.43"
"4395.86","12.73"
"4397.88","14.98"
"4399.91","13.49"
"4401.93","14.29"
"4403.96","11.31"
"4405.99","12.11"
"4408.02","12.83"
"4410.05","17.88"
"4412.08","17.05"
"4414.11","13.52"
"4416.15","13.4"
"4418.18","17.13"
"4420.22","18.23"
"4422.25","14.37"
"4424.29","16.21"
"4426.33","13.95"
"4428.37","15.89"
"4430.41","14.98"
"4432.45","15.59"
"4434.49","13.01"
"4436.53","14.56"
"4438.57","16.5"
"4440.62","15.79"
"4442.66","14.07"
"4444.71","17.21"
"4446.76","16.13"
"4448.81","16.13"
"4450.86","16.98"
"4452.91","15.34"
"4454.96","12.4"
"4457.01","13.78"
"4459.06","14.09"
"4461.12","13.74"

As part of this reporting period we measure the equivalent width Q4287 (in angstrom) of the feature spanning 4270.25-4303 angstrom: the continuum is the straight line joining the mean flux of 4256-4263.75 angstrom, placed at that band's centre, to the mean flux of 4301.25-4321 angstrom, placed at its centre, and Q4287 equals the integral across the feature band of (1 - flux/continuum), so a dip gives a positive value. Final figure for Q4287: 1.6 angstrom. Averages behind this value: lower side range 12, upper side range 11.1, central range 11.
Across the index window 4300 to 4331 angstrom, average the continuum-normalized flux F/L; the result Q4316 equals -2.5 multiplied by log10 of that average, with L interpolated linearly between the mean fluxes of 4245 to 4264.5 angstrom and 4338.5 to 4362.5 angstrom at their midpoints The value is 0.144 mag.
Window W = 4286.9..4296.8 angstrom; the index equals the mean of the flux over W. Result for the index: 11.6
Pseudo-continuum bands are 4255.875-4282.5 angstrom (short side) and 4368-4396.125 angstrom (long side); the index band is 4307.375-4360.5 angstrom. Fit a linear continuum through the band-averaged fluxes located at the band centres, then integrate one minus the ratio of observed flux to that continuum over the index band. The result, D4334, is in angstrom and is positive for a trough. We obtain -3.1 angstrom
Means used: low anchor 11.9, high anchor 13.1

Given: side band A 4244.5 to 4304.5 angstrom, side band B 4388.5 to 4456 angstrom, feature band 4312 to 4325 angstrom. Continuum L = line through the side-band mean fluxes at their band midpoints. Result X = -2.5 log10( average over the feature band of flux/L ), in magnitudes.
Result -0.12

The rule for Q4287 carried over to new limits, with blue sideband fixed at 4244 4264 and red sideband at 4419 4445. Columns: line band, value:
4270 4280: 0.88 angstrom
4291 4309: 4.23 angstrom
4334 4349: -0.28 angstrom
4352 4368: -0.77 angstrom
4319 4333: -0.58 angstrom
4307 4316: 2.34 angstrom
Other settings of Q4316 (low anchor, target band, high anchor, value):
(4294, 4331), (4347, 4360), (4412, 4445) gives -0.12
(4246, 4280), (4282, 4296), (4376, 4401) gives 0.02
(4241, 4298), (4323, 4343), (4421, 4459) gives -0.01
